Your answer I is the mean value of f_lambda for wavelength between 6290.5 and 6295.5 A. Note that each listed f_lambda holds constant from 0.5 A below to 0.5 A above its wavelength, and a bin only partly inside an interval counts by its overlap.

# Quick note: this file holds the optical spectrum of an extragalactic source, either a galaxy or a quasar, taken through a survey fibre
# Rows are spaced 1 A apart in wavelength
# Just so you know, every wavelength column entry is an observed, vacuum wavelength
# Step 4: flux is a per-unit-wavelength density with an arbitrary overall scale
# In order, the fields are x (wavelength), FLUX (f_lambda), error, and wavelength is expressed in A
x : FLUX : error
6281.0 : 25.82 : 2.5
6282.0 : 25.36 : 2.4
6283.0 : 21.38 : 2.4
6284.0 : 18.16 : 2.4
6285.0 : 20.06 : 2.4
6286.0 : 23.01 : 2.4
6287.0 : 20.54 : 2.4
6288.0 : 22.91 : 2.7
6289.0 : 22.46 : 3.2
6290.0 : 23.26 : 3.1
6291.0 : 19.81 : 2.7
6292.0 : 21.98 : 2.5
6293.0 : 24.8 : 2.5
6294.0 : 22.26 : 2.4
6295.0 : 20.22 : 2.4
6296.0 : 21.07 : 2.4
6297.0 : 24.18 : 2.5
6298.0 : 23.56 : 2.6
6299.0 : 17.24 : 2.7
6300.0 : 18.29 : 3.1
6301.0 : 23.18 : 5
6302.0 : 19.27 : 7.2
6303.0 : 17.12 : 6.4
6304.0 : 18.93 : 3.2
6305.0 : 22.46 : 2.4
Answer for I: 21.8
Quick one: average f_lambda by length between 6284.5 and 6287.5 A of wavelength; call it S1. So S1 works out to 21.2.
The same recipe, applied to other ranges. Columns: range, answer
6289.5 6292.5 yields 21.7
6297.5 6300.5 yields 19.7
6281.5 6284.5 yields 21.6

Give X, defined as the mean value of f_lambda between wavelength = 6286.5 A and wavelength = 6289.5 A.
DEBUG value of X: 22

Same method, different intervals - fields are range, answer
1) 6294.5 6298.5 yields 22.3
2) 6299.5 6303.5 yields 19.5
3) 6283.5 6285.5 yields 19.1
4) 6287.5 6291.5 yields 22.1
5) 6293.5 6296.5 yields 21.2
